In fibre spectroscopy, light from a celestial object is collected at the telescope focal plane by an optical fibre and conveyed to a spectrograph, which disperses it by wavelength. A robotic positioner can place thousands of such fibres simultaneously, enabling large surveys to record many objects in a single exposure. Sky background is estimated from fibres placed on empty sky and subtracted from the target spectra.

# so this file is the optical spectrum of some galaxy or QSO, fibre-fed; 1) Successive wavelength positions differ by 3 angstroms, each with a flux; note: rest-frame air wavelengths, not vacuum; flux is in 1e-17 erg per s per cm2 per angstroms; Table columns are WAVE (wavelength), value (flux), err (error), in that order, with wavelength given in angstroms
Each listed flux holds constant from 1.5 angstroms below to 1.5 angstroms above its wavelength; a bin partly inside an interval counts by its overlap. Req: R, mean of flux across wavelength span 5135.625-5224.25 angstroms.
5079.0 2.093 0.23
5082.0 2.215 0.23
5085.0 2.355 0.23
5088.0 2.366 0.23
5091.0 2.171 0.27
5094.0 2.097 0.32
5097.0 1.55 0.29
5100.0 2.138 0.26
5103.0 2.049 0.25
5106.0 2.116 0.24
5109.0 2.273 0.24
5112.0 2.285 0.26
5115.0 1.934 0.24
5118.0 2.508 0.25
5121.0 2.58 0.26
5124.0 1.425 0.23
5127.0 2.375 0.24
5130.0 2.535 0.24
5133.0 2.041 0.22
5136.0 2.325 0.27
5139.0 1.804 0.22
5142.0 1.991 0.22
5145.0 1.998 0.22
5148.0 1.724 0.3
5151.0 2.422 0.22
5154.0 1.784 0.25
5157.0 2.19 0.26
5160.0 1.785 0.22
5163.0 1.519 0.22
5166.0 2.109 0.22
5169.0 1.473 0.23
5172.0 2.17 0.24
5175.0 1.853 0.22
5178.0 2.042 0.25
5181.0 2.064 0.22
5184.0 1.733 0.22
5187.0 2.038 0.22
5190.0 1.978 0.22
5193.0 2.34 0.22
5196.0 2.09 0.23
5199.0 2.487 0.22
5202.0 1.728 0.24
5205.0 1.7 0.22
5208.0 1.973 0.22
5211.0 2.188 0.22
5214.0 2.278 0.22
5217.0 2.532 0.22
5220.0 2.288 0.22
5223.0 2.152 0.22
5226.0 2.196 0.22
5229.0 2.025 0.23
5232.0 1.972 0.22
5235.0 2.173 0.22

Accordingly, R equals 2.02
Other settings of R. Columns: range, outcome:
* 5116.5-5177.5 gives 2.03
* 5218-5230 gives 2.19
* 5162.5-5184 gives 1.9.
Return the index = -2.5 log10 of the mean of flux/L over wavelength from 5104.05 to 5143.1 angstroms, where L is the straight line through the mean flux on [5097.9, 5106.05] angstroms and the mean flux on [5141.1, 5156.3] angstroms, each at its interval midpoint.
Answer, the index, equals -0.07 mag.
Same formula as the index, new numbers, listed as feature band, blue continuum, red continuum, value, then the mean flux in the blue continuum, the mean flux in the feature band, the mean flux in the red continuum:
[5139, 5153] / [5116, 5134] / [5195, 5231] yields 0.11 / 2.24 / 2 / 2.13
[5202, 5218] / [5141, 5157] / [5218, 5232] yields 0.02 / 2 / 2.08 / 2.16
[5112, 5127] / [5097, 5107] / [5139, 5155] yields -0.08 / 2.02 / 2.16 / 1.97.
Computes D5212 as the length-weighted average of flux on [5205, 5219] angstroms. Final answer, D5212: 2.19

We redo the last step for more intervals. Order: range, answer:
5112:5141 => 2.17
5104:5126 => 2.16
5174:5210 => 2.01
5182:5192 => 1.94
